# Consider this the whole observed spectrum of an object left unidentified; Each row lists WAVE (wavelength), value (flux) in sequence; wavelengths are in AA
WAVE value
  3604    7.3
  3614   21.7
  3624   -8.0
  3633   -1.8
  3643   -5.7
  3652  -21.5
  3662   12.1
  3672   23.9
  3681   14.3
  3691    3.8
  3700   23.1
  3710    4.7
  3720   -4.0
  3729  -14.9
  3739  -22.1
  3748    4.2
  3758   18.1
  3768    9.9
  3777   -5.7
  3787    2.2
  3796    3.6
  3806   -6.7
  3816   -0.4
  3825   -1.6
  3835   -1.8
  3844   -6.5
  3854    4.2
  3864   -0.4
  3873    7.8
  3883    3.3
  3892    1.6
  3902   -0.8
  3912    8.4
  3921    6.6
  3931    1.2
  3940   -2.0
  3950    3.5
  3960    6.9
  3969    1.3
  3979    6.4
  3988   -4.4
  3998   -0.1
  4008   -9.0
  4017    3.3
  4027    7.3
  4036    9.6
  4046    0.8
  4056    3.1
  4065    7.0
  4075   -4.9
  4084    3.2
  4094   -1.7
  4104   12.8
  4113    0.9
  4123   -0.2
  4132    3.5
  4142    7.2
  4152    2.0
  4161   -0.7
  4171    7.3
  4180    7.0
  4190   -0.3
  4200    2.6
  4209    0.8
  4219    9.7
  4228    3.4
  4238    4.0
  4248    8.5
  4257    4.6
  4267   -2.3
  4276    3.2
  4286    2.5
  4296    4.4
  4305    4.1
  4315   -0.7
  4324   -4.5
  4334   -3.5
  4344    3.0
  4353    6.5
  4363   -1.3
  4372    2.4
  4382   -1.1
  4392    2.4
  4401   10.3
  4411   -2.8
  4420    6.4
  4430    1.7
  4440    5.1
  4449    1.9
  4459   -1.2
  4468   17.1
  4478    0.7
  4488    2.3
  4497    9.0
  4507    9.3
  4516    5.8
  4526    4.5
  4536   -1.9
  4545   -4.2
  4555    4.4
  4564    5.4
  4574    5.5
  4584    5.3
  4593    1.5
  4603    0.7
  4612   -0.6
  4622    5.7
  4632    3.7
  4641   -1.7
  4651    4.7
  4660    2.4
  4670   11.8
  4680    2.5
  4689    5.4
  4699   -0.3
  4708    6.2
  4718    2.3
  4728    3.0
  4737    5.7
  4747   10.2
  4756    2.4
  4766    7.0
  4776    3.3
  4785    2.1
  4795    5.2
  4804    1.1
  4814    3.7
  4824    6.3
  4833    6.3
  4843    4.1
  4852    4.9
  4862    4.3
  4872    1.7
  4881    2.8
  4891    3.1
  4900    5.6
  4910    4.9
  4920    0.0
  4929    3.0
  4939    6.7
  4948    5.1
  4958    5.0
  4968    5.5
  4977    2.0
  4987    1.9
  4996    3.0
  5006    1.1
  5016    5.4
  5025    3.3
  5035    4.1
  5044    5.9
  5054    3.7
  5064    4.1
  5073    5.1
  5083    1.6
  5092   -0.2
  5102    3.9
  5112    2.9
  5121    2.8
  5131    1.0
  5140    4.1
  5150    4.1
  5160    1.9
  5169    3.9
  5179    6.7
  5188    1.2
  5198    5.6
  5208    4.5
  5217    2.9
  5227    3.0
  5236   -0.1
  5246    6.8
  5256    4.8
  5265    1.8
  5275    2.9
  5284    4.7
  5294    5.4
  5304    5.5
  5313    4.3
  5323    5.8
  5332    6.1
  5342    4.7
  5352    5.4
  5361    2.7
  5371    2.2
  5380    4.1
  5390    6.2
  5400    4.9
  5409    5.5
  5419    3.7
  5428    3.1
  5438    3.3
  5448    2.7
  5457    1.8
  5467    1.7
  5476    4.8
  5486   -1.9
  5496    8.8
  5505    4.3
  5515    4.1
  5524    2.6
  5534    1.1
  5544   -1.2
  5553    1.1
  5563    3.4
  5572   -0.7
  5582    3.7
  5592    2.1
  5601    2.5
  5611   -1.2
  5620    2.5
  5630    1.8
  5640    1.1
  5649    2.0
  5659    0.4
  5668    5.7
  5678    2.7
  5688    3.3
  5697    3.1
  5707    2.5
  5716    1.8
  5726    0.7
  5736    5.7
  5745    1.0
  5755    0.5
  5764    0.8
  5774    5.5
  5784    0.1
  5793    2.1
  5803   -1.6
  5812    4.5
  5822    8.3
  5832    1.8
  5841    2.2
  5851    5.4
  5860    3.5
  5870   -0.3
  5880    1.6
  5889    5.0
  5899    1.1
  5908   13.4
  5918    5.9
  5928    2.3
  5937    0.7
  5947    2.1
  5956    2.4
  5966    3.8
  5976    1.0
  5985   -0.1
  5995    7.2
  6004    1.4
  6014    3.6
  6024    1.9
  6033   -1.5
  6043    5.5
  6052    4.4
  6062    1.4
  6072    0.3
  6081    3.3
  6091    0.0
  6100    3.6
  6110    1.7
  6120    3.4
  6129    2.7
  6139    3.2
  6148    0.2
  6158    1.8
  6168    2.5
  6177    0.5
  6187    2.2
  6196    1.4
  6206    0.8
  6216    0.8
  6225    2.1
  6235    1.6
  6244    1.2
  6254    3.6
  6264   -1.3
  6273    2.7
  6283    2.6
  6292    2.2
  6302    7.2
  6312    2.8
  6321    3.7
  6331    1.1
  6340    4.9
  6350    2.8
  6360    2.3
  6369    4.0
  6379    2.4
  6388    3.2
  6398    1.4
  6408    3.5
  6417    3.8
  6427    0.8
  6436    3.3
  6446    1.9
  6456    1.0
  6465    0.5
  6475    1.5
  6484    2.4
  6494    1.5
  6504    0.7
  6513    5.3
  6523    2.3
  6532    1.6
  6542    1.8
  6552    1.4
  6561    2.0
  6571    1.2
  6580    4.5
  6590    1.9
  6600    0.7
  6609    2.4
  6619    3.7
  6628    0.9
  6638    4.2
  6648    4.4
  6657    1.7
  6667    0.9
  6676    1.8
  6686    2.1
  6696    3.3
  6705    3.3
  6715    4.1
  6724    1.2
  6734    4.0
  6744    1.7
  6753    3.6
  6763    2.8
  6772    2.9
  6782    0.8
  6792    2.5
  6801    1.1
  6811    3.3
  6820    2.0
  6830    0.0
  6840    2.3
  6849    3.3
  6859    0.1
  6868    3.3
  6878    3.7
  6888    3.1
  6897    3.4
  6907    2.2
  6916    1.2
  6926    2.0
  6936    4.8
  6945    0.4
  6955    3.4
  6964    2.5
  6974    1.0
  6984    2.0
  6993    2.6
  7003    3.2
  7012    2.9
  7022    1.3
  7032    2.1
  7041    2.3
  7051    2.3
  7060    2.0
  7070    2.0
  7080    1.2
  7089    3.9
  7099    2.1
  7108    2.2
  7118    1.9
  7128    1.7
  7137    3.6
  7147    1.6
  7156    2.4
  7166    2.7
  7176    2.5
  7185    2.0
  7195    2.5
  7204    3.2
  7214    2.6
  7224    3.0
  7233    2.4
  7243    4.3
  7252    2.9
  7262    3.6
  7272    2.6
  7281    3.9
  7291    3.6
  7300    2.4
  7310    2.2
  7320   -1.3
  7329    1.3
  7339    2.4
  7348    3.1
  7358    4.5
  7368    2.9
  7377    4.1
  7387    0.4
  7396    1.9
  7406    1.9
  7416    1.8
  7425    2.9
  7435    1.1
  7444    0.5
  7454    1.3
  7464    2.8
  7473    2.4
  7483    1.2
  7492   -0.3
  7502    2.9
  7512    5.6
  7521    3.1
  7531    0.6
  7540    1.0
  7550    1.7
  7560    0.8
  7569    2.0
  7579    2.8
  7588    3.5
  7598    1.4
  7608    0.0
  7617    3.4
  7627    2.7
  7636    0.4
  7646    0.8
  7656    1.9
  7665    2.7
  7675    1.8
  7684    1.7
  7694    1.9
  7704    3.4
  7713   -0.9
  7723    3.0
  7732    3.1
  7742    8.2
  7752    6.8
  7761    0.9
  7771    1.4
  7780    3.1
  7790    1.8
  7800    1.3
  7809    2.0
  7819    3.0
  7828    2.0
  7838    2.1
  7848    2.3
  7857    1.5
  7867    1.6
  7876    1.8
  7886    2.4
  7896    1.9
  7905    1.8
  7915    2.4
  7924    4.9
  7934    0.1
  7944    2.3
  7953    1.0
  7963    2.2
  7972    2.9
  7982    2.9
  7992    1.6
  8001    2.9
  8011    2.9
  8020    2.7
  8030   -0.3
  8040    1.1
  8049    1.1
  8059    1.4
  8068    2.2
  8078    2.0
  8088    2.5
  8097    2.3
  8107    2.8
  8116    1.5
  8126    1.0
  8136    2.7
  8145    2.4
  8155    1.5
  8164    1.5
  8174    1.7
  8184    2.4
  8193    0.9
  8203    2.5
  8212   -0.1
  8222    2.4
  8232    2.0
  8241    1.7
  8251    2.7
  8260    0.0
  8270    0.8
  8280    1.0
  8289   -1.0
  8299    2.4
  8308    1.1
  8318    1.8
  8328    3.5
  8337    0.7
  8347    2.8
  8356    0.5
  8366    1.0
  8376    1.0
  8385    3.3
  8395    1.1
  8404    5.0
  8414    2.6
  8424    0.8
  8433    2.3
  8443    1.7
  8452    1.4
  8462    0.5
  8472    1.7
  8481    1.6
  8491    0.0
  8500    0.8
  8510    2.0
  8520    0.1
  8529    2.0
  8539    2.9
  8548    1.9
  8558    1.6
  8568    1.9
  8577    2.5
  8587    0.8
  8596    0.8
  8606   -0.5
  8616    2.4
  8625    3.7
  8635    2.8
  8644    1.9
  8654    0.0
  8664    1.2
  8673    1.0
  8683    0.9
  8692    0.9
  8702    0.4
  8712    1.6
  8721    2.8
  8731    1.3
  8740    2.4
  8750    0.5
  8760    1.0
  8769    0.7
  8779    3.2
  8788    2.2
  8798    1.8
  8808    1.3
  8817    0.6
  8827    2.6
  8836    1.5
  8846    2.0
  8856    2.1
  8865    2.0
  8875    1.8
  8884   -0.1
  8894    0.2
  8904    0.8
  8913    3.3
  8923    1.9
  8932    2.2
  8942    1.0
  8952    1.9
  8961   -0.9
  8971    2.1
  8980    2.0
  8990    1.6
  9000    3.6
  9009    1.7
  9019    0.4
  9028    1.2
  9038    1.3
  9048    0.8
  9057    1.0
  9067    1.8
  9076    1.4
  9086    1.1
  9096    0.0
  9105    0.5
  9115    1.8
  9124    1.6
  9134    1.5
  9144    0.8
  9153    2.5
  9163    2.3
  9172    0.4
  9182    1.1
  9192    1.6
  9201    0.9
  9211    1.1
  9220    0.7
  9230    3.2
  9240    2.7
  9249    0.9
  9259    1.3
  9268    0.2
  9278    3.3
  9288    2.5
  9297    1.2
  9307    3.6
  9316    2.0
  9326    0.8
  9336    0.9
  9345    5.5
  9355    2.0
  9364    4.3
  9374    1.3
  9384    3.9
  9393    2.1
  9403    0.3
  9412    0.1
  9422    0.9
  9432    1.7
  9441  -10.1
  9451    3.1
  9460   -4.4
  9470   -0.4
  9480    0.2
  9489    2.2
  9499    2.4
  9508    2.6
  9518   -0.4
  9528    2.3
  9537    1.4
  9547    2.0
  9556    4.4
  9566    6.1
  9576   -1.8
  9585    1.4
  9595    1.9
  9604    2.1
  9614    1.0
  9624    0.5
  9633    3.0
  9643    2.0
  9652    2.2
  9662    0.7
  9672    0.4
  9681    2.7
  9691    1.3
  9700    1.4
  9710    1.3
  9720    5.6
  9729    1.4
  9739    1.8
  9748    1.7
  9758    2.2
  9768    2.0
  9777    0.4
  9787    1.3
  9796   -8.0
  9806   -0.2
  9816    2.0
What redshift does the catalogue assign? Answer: 0.180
